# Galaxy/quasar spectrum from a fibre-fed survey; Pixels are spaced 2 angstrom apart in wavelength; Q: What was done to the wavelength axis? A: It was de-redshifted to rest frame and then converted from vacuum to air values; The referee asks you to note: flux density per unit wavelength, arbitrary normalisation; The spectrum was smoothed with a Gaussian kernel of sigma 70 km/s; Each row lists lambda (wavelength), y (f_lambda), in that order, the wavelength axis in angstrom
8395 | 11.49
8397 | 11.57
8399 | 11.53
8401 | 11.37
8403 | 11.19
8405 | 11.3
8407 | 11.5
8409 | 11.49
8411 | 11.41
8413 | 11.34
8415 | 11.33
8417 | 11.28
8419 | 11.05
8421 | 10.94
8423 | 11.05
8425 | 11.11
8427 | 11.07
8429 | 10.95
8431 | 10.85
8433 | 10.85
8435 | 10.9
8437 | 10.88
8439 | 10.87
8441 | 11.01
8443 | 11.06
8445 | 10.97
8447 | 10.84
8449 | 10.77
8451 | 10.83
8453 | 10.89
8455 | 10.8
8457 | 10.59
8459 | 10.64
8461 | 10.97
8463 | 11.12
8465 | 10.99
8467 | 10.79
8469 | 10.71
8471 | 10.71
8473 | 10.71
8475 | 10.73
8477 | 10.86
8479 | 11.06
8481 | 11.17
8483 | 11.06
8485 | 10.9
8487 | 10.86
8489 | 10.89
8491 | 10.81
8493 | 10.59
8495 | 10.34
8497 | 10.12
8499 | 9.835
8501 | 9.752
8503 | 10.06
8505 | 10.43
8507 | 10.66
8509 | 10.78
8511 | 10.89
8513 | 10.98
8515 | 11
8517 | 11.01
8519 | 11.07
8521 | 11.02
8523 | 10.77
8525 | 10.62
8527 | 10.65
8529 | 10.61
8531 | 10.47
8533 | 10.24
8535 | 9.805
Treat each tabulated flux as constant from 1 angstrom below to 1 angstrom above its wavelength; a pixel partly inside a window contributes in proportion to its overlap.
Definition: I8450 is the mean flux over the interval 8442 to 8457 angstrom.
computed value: 10.9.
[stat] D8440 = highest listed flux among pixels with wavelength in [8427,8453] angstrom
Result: 11.07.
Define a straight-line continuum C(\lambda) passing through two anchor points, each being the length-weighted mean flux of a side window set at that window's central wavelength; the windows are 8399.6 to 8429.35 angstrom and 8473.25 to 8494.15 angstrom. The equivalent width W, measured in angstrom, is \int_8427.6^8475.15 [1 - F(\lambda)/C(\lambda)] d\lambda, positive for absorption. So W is 0.8 angstrom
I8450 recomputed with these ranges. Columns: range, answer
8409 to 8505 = 10.8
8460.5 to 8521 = 10.7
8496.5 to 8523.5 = 10.6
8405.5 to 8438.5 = 11.1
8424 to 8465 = 10.9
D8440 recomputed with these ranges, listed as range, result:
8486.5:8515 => 11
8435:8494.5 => 11.17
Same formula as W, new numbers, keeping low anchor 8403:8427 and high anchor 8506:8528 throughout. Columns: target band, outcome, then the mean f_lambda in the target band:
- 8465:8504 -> 1.2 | 10.6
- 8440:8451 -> 0.2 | 10.9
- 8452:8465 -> 0.3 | 10.8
